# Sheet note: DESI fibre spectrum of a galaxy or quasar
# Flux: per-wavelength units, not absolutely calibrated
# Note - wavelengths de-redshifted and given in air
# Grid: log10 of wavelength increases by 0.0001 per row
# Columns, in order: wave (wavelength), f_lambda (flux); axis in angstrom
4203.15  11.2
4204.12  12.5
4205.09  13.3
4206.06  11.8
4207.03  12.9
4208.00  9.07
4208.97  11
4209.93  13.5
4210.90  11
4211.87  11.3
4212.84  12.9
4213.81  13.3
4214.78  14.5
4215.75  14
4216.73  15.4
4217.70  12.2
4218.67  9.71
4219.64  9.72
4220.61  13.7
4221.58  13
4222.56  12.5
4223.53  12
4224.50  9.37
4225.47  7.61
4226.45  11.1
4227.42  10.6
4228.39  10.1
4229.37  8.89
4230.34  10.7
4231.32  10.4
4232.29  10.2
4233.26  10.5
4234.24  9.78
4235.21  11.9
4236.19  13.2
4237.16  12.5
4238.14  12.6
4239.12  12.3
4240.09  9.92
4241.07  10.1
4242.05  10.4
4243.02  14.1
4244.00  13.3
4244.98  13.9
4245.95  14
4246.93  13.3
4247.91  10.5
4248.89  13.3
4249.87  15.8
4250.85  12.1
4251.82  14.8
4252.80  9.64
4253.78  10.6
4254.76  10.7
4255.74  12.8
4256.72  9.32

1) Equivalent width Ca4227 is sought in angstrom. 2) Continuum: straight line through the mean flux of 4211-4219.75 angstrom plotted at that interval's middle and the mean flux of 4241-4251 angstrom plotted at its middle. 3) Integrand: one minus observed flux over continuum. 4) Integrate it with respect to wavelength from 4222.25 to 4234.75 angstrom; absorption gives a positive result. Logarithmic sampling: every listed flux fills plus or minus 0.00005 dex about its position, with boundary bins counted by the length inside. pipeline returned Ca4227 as 2.44 angstrom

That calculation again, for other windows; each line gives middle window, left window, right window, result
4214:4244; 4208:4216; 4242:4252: 3.2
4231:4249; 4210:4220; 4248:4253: 1.5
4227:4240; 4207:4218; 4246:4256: 1.5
